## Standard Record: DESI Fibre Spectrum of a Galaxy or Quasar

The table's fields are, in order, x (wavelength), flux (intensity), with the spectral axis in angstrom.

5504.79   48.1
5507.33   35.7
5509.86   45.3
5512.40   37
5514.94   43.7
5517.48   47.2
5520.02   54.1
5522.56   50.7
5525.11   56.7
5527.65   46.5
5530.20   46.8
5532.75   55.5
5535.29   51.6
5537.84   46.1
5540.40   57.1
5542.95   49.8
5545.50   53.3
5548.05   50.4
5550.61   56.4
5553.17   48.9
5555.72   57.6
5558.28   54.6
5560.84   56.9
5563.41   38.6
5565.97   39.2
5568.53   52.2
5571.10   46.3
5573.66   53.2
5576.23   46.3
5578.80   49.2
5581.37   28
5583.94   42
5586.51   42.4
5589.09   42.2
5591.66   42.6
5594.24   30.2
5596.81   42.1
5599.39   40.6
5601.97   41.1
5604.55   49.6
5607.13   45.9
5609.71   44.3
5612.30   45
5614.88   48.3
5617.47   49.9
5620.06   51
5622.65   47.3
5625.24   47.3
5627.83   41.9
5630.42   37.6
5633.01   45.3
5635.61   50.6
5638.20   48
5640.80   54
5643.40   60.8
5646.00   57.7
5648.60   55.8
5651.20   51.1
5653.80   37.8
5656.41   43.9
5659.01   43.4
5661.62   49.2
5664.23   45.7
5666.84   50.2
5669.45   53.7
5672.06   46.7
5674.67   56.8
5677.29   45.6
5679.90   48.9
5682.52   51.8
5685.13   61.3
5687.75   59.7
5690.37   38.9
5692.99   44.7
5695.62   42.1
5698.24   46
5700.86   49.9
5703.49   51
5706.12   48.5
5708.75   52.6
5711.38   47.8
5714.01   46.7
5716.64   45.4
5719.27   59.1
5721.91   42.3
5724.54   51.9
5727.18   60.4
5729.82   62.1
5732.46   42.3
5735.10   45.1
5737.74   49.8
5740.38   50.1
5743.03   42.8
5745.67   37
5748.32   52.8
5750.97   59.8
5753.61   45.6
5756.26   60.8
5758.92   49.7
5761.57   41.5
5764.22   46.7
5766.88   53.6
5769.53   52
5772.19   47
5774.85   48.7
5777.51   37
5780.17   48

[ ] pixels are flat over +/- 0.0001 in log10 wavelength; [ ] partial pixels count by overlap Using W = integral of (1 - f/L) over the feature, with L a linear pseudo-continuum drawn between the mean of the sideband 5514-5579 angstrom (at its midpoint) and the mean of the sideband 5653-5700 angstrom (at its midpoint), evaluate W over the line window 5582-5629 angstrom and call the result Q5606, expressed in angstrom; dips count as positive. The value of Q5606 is 5.3 angstrom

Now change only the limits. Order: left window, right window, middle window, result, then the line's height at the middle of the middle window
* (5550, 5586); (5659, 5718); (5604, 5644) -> 0.5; 48.3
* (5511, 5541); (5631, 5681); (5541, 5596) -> 2.9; 49.3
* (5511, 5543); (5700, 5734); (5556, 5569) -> 0.2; 49.7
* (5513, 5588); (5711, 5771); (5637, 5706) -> -0.4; 49.5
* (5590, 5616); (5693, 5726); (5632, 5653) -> -3.6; 45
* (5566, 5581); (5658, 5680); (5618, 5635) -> 1.0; 48.2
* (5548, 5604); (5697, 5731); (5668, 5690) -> -1.3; 49.6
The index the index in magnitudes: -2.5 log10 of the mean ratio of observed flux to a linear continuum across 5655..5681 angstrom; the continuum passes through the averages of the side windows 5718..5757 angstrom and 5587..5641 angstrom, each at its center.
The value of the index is -0.02 mag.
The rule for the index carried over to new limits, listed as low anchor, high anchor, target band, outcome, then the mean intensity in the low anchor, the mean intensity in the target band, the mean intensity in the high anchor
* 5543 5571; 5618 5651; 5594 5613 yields 0.17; 50.6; 42.9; 49.8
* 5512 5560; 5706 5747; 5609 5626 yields 0.06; 51.1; 47.7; 49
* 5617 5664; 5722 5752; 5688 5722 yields 0.03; 48.4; 47.9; 49.9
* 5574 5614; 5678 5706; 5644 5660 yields -0.06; 42.4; 48.9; 49.3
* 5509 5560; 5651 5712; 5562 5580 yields 0.08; 50.6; 46.5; 48.6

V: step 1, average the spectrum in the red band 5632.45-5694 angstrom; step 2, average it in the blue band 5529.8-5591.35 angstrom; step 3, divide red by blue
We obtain 1.04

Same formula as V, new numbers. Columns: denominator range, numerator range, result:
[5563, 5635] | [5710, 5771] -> 1.13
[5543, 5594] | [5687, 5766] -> 1.04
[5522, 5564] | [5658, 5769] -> 0.96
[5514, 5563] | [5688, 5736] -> 0.95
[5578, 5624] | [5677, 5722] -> 1.14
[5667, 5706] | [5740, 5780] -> 0.97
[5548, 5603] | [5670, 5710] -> 1.09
